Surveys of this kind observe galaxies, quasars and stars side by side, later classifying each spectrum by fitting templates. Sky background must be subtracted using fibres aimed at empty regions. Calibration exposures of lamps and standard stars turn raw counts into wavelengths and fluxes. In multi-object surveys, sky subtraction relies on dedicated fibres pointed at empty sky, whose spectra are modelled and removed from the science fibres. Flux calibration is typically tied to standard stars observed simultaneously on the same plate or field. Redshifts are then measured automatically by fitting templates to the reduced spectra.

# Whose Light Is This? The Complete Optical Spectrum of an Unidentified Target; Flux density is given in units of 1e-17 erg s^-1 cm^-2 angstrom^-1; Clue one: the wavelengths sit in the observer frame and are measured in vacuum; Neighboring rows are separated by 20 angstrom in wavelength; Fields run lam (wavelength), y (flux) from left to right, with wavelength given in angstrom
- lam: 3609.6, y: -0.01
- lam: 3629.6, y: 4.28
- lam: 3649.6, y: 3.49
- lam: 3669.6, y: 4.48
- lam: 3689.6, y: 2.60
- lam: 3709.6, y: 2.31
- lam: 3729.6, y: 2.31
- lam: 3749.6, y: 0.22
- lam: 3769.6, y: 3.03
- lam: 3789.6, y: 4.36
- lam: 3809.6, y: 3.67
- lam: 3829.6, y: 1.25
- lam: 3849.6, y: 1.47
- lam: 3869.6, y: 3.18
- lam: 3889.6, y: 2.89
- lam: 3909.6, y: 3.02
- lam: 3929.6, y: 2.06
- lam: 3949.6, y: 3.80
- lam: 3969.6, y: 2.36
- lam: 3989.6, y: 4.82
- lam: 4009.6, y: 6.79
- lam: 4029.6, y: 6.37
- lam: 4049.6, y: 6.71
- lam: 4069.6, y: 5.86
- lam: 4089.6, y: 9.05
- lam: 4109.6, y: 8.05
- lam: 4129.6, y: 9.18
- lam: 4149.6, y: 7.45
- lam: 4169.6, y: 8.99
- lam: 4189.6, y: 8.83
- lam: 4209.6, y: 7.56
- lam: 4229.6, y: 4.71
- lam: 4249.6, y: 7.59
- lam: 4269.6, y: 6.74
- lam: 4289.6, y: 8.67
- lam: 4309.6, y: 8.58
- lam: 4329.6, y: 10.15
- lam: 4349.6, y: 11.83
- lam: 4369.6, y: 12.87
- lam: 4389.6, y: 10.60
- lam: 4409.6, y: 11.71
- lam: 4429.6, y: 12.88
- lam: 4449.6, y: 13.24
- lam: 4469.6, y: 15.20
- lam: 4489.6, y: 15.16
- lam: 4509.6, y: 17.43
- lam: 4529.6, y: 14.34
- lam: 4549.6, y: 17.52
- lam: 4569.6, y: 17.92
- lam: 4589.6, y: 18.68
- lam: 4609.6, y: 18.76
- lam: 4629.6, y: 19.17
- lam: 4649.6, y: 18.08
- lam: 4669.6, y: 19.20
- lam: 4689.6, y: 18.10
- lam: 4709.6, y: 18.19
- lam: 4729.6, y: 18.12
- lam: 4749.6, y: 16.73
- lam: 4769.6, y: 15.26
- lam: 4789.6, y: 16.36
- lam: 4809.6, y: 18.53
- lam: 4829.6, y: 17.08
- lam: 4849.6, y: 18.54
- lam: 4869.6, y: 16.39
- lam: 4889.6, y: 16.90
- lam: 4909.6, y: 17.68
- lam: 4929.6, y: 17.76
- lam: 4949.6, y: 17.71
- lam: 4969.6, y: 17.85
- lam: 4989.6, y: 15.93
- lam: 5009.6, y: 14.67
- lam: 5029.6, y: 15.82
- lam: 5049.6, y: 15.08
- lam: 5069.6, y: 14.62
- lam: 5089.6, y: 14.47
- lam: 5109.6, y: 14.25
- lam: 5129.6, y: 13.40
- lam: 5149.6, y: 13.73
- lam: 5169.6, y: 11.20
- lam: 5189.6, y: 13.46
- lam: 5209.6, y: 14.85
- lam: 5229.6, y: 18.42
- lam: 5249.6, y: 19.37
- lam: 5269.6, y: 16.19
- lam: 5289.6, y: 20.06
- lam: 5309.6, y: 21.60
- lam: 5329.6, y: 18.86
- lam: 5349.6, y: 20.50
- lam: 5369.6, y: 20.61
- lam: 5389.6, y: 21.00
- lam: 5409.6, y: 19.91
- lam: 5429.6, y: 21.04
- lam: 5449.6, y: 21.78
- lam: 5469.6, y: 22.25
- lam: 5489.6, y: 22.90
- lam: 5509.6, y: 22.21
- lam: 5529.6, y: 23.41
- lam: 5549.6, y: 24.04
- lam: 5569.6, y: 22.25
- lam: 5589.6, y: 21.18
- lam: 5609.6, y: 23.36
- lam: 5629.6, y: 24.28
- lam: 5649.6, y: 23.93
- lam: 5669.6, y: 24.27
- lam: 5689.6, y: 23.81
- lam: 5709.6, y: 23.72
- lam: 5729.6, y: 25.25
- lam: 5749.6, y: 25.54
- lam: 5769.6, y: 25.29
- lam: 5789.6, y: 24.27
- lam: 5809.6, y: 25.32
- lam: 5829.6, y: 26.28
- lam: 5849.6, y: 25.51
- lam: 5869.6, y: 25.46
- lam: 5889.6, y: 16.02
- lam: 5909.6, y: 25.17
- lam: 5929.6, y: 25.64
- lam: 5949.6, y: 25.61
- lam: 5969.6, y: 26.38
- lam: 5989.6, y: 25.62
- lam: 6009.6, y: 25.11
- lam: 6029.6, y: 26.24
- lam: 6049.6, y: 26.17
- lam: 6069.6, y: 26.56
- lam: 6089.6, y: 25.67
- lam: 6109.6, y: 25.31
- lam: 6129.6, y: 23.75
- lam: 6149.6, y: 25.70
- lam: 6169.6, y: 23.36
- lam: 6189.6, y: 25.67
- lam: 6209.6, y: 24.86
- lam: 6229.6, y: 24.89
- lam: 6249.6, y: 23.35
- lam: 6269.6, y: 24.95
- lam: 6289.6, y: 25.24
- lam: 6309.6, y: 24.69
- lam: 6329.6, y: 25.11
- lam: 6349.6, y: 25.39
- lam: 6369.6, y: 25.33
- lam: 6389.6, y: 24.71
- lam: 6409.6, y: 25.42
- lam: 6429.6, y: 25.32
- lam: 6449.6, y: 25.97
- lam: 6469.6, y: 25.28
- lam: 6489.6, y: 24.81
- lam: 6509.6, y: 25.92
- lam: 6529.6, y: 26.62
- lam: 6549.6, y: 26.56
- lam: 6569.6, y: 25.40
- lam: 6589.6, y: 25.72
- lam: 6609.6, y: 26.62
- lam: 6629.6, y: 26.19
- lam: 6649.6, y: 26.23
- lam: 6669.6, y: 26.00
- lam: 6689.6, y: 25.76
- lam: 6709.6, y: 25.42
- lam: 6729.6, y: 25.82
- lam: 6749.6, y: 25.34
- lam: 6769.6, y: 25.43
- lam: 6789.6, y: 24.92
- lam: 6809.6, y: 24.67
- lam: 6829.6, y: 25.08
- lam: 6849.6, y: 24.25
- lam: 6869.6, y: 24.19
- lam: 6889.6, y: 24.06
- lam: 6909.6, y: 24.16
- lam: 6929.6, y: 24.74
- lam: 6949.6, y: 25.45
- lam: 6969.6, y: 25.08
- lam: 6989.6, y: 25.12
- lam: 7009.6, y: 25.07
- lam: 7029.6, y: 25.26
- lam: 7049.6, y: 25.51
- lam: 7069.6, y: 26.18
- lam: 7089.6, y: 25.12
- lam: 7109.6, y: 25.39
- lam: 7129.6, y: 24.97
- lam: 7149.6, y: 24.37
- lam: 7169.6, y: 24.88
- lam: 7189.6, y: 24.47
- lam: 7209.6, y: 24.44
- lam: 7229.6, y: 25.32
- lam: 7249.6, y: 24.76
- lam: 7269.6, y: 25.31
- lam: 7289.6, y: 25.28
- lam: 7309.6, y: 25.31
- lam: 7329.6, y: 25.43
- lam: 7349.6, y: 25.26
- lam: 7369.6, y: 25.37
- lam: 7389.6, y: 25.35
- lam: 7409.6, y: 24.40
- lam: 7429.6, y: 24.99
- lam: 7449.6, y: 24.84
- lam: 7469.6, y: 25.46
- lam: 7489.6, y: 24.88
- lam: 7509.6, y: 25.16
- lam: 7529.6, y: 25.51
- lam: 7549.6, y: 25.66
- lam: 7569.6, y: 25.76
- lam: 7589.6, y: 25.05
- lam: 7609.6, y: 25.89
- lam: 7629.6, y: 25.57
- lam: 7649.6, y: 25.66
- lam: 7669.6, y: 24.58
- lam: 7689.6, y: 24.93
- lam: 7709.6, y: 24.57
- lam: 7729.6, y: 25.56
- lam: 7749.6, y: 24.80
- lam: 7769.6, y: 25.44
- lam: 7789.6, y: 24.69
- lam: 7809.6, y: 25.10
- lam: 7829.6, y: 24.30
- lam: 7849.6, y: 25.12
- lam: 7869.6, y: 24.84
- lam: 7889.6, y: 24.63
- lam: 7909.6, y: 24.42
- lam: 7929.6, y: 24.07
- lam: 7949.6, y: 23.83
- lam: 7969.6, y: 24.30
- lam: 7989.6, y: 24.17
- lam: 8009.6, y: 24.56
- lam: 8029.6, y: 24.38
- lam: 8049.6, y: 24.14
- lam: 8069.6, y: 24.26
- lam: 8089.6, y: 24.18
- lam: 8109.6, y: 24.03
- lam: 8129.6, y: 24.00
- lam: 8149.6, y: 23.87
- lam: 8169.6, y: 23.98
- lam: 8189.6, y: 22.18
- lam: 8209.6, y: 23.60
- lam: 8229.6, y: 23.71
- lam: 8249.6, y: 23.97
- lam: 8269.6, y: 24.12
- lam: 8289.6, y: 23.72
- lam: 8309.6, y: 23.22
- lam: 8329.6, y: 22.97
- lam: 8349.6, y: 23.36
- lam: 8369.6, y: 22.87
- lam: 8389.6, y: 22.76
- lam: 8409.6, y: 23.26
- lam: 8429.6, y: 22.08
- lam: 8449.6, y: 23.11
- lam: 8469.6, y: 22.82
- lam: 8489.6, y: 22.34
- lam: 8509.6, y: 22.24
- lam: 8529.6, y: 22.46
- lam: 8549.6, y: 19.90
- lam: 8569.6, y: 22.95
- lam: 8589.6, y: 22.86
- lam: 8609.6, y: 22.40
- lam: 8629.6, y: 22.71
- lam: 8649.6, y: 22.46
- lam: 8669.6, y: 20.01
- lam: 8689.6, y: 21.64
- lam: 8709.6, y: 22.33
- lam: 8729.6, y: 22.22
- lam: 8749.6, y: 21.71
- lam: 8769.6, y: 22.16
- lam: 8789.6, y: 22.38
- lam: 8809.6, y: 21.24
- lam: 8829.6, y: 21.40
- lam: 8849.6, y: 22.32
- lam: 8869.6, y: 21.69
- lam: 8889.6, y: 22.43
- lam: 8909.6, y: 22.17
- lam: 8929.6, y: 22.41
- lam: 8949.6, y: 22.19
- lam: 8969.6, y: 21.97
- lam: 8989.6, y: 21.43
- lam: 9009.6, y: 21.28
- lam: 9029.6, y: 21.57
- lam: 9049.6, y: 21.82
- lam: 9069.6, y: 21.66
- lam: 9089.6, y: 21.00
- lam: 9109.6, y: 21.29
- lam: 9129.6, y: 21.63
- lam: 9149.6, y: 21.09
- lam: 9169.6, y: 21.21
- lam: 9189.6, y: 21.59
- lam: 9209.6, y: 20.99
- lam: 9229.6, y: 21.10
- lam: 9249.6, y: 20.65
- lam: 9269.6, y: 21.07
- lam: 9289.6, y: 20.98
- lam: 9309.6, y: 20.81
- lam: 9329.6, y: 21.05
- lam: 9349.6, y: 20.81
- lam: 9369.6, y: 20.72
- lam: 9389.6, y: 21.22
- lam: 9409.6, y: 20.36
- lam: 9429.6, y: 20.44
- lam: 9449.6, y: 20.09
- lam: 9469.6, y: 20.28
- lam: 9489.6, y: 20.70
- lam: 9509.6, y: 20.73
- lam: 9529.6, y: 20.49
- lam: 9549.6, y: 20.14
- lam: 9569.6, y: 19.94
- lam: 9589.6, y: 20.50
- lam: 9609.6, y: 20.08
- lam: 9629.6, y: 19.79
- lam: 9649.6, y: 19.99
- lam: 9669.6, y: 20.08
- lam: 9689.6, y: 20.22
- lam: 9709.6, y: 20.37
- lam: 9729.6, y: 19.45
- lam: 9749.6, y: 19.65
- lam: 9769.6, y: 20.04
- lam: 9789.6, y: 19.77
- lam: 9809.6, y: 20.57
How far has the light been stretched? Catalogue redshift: 0.00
